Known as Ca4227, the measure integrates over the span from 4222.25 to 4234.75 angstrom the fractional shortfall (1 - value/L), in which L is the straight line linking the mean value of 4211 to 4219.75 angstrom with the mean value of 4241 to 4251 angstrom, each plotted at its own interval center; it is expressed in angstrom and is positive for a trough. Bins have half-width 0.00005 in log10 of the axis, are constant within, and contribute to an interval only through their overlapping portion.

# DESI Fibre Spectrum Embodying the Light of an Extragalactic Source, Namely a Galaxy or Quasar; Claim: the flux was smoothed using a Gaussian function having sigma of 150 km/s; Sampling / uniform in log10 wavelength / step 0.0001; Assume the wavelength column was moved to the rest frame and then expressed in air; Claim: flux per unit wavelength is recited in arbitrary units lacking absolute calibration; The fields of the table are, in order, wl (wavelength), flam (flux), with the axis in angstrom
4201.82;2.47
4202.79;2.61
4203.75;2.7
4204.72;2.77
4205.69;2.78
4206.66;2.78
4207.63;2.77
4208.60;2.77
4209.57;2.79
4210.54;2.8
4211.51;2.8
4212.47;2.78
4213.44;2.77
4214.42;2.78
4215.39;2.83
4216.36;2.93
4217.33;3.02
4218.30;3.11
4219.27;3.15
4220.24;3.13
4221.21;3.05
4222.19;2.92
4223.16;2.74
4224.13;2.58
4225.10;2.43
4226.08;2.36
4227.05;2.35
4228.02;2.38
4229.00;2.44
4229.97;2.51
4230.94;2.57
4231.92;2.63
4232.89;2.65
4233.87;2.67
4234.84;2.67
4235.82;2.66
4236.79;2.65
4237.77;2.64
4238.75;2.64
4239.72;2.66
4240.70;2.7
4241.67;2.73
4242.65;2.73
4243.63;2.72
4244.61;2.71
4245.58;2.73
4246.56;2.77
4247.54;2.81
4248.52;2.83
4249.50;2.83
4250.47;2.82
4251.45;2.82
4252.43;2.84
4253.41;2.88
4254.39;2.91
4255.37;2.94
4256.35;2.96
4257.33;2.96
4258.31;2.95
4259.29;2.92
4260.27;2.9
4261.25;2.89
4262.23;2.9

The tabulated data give 1.3 angstrom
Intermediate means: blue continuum 2.91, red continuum 2.77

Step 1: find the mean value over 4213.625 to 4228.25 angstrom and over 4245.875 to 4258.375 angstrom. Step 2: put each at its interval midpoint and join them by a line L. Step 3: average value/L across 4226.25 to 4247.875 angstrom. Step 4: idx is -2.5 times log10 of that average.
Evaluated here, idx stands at 0.08 mag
